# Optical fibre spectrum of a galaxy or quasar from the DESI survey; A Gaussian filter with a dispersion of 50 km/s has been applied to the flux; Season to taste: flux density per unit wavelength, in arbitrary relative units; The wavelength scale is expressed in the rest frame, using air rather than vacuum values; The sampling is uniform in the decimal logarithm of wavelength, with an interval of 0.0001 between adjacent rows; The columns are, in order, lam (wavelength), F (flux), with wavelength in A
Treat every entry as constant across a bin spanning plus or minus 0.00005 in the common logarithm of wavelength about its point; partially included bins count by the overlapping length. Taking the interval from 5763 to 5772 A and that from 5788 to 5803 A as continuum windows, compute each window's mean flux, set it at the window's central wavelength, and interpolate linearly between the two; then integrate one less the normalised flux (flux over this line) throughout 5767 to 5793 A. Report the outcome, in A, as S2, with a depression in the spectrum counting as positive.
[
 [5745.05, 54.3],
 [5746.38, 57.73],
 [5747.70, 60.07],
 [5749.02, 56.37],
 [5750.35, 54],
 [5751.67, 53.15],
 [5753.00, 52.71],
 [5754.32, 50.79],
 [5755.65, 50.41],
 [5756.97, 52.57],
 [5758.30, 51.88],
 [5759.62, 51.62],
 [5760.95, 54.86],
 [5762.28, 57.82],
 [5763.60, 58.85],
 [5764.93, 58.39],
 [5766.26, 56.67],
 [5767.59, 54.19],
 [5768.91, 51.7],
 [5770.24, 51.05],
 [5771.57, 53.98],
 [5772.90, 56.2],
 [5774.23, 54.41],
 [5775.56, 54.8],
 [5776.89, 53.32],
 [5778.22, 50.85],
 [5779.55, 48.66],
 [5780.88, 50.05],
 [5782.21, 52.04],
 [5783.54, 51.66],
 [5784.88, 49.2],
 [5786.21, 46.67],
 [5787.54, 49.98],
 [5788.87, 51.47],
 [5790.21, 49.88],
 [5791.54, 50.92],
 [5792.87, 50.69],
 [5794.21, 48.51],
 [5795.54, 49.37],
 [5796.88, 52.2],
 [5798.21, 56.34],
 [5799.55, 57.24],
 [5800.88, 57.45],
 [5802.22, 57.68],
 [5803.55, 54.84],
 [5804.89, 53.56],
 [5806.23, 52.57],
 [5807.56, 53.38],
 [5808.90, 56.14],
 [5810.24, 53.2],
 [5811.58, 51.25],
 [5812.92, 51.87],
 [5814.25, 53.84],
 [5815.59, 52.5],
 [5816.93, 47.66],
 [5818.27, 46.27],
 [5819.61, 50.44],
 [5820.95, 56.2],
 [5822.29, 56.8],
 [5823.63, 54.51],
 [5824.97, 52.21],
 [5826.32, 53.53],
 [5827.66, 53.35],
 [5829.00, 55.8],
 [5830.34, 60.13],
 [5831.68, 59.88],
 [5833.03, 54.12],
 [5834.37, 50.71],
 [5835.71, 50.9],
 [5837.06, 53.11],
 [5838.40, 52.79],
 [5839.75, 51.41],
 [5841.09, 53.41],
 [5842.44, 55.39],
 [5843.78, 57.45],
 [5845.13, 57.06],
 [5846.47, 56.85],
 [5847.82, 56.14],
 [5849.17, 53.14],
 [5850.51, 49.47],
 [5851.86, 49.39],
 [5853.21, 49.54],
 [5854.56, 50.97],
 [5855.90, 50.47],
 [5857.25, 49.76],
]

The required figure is 1.2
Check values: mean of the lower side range 55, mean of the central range 51.6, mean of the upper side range 52.9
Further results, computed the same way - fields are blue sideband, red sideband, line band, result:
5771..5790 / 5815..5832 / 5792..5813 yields -0.3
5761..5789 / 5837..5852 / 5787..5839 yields 0.4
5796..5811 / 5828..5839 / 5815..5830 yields 0.5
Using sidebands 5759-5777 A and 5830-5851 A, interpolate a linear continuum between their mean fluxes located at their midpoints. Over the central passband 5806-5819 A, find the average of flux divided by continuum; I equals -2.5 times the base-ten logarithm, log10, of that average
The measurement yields 0.06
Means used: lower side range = 54.9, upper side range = 54.5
